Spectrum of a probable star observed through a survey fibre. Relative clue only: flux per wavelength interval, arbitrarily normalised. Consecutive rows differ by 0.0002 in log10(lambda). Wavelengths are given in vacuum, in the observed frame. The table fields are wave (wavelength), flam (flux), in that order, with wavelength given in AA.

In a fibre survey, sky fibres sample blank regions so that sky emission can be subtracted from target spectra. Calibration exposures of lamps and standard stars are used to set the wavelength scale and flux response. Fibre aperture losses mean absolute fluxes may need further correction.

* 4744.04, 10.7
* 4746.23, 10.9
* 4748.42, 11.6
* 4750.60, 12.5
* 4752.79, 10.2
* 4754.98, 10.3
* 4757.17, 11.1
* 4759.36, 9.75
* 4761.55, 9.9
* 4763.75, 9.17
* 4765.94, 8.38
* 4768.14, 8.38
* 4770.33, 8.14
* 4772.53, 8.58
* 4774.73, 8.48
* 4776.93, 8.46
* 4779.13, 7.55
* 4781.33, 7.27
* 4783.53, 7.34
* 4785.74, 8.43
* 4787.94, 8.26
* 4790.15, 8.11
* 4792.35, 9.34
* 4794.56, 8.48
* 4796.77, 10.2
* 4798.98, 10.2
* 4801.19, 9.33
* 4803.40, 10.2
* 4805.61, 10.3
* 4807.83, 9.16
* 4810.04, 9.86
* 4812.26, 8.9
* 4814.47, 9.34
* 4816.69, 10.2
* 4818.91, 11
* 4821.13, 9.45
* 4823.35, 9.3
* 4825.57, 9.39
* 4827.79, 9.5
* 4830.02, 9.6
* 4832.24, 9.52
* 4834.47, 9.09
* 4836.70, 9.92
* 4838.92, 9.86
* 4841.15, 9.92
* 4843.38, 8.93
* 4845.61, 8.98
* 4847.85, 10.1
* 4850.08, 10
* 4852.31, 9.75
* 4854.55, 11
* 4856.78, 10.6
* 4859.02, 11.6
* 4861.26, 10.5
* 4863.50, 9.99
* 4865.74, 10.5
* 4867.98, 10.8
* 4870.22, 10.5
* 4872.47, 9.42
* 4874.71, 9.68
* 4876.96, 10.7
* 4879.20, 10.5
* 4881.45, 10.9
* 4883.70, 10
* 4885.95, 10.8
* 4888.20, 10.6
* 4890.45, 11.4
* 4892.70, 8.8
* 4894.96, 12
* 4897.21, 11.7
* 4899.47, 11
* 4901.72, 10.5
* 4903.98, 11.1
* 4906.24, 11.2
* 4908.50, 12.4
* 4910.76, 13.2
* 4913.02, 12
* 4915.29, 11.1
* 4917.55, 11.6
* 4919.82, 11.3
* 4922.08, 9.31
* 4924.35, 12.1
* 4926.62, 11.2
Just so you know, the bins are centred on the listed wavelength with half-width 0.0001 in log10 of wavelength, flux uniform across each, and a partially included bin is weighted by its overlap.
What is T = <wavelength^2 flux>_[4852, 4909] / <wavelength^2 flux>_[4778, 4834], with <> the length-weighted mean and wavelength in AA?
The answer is 1.2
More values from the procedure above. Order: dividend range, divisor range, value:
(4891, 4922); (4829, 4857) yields 1.19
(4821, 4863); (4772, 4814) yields 1.13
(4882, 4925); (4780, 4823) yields 1.26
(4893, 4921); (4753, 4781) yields 1.35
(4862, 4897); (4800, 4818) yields 1.11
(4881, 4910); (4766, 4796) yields 1.40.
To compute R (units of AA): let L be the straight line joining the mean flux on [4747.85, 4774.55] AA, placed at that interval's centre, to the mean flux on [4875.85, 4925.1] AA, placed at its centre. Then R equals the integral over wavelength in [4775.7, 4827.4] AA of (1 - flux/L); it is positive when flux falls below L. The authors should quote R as 5.1 AA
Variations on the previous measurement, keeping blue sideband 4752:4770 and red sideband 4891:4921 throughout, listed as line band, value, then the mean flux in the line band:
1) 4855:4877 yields 0.9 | 10.4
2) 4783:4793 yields 1.6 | 8.3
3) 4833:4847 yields 1.4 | 9.46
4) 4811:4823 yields 0.6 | 9.75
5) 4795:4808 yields 0.3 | 9.88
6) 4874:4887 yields 0.7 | 10.4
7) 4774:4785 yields 2.2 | 7.82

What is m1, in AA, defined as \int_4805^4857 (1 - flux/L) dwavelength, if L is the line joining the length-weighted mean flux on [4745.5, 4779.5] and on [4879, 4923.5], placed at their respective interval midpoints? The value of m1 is 3.1 AA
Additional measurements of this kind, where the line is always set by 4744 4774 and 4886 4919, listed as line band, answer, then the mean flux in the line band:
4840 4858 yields 1.46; 9.92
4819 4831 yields 1.12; 9.58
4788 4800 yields 1.28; 9.17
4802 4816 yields 1.03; 9.64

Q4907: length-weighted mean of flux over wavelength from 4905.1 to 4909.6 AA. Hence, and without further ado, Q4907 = 11.8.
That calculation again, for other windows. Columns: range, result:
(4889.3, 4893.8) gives 10.1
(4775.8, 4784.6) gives 7.66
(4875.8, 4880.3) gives 10.6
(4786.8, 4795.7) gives 8.56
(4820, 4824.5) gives 9.39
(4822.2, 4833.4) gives 9.46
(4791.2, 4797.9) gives 9.34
